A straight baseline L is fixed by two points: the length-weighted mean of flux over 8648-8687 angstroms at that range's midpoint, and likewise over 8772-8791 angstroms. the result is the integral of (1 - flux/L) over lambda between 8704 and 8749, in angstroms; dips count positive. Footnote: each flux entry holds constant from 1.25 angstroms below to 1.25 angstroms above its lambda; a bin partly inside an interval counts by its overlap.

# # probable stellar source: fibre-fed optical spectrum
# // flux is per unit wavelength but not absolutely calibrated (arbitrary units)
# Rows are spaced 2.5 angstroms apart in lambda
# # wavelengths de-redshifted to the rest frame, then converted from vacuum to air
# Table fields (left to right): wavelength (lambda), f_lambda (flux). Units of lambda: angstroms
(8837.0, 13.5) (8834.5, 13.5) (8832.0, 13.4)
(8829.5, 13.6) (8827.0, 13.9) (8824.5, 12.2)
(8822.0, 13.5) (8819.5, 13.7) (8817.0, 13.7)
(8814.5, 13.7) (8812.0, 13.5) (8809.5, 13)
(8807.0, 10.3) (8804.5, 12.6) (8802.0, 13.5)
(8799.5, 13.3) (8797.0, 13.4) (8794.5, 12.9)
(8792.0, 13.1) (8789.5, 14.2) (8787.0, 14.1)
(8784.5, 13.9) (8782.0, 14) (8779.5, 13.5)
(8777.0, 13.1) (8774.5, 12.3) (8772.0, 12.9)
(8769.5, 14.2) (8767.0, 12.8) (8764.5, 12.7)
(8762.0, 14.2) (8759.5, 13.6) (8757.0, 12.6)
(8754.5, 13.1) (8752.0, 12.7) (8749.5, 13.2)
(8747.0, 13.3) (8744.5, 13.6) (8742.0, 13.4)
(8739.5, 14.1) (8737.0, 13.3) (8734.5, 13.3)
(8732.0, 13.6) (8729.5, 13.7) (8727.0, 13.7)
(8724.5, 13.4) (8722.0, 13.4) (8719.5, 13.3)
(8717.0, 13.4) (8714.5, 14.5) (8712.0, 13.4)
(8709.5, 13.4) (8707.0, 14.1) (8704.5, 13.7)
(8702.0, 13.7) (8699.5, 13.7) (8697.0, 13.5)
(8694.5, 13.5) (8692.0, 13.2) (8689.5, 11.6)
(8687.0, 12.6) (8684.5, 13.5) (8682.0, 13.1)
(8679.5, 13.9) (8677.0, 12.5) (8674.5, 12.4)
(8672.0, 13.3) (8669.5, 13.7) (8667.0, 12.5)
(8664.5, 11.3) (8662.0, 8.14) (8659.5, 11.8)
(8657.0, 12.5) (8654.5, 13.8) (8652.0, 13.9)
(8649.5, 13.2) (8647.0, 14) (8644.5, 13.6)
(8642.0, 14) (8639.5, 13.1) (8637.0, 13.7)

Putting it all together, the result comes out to -1.6 angstroms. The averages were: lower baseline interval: 12.6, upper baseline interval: 13.5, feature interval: 13.6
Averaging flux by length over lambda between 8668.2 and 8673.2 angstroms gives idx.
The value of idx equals 13.5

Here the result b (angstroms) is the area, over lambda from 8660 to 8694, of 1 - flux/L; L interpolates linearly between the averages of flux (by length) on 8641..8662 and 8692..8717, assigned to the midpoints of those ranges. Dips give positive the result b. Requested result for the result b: 2.3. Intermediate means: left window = 13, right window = 13.7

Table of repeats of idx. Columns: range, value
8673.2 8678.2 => 12.5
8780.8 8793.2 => 13.9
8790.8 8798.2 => 13.1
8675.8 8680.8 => 13.2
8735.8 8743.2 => 13.6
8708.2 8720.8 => 13.6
